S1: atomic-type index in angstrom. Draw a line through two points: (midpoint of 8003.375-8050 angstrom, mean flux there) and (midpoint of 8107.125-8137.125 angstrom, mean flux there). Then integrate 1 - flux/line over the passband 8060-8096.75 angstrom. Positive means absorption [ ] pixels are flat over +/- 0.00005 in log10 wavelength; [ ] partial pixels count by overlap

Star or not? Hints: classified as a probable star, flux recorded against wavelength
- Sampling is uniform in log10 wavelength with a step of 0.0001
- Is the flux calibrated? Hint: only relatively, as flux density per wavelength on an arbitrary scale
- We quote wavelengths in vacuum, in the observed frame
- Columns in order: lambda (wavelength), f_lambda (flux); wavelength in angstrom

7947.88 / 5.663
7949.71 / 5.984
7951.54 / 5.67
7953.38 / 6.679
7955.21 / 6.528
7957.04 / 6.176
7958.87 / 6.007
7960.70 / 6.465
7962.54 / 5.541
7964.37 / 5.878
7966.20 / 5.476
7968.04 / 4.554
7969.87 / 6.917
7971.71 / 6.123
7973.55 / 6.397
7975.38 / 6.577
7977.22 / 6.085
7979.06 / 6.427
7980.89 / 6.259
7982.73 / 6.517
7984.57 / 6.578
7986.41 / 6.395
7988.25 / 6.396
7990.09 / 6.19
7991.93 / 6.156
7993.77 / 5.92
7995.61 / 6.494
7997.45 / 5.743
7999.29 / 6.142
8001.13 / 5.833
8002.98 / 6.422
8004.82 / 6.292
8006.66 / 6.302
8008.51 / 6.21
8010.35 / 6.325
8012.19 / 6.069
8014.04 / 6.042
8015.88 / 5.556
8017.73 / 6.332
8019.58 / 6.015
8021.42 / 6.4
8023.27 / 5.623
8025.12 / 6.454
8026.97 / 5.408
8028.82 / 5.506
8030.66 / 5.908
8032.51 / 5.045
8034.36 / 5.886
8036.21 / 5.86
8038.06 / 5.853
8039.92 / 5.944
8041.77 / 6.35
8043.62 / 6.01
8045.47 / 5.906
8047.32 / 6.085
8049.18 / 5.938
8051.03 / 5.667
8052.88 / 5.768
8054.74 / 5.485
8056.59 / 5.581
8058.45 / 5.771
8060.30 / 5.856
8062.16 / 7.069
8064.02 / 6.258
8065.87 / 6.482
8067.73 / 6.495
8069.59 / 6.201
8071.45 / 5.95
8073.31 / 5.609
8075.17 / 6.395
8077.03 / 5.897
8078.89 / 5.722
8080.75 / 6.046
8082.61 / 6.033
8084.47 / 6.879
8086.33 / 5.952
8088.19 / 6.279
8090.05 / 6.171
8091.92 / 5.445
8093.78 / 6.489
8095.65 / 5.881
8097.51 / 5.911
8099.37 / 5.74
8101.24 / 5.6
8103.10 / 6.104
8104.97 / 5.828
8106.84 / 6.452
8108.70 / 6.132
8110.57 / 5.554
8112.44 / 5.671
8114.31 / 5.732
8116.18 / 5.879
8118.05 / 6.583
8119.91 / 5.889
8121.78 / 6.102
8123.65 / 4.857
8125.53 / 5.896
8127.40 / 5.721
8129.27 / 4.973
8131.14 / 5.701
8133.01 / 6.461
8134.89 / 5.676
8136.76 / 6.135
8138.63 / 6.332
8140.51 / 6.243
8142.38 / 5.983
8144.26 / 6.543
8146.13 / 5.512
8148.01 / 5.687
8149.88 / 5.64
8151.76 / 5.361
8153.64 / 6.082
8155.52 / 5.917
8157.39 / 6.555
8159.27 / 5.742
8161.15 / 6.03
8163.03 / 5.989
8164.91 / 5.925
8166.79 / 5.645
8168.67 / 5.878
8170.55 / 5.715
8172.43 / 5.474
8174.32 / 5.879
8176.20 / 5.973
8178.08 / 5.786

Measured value -1.67 angstrom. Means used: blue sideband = 5.98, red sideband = 5.82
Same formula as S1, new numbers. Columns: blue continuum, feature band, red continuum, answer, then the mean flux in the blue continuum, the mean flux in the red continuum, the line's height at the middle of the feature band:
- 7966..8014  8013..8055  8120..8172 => 1.5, 6.19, 5.86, 6.1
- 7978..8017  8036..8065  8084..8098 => 0.9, 6.2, 6.11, 6.15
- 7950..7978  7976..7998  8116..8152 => -0.9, 6.07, 5.87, 6.04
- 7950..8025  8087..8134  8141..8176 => 0.5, 6.14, 5.87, 5.95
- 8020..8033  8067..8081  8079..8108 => -0.1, 5.8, 6.05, 5.98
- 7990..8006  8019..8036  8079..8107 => 0.8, 6.13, 6.03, 6.1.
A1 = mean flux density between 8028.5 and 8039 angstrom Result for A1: 5.69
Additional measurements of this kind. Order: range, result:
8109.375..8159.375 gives 5.87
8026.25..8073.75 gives 5.92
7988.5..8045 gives 6.01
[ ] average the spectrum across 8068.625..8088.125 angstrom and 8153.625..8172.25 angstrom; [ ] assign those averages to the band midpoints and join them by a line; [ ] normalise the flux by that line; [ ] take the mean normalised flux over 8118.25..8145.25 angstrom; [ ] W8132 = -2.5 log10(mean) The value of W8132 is 0.01 mag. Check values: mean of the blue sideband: 6.08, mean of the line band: 5.91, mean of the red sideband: 5.92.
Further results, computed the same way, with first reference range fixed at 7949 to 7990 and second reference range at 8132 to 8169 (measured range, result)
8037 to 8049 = 0.01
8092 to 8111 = 0.01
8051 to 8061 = 0.07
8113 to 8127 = 0.03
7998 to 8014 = -0.01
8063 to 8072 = -0.04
